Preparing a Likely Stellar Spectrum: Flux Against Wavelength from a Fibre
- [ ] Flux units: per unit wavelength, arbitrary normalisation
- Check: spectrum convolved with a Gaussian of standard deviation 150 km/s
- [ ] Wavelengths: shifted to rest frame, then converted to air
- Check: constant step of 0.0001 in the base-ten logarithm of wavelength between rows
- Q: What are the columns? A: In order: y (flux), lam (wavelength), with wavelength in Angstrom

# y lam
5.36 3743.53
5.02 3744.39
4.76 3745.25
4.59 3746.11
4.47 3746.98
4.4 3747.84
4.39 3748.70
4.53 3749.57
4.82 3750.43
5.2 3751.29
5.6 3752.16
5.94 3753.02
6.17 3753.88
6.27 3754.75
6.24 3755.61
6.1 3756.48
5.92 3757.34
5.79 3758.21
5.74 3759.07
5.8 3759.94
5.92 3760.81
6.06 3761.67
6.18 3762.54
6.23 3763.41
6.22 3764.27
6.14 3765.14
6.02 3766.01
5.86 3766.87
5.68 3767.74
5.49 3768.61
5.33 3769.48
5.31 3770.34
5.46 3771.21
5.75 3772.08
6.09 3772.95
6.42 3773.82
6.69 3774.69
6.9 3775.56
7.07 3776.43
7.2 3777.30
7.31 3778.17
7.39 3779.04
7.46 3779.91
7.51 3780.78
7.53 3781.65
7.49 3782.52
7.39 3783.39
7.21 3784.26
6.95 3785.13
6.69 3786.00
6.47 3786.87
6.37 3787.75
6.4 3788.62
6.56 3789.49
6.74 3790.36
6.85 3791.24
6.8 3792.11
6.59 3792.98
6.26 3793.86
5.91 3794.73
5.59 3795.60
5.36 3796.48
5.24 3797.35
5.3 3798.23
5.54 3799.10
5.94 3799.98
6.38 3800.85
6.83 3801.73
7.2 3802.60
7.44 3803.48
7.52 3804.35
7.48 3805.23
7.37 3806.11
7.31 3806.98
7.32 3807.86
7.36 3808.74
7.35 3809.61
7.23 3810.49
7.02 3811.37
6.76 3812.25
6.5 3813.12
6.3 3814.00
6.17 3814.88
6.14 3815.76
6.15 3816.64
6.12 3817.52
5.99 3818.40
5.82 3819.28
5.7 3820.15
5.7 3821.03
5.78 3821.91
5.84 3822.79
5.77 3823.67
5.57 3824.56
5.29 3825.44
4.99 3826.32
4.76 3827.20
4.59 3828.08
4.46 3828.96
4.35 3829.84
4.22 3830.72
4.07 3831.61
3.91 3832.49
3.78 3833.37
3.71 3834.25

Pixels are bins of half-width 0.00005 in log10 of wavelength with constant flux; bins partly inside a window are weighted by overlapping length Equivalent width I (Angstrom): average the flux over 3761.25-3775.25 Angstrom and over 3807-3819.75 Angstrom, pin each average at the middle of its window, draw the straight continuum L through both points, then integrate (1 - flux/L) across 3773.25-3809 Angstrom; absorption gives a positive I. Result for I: -2.8 Angstrom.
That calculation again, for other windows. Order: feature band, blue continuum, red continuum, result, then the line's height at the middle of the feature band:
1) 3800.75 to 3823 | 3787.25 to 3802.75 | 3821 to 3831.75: -4.3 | 5.57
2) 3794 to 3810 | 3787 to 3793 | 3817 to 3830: -1.1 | 6.18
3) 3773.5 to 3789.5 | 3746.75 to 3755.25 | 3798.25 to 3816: -2.4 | 6.09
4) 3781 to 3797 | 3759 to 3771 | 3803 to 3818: -0.6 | 6.41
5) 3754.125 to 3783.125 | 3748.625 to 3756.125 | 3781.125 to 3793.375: -0.8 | 6.15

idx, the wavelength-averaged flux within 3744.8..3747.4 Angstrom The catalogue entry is 4.61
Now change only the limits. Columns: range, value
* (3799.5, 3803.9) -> 6.74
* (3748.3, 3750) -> 4.45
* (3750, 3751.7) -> 5.02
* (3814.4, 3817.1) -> 6.14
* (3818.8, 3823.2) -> 5.78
